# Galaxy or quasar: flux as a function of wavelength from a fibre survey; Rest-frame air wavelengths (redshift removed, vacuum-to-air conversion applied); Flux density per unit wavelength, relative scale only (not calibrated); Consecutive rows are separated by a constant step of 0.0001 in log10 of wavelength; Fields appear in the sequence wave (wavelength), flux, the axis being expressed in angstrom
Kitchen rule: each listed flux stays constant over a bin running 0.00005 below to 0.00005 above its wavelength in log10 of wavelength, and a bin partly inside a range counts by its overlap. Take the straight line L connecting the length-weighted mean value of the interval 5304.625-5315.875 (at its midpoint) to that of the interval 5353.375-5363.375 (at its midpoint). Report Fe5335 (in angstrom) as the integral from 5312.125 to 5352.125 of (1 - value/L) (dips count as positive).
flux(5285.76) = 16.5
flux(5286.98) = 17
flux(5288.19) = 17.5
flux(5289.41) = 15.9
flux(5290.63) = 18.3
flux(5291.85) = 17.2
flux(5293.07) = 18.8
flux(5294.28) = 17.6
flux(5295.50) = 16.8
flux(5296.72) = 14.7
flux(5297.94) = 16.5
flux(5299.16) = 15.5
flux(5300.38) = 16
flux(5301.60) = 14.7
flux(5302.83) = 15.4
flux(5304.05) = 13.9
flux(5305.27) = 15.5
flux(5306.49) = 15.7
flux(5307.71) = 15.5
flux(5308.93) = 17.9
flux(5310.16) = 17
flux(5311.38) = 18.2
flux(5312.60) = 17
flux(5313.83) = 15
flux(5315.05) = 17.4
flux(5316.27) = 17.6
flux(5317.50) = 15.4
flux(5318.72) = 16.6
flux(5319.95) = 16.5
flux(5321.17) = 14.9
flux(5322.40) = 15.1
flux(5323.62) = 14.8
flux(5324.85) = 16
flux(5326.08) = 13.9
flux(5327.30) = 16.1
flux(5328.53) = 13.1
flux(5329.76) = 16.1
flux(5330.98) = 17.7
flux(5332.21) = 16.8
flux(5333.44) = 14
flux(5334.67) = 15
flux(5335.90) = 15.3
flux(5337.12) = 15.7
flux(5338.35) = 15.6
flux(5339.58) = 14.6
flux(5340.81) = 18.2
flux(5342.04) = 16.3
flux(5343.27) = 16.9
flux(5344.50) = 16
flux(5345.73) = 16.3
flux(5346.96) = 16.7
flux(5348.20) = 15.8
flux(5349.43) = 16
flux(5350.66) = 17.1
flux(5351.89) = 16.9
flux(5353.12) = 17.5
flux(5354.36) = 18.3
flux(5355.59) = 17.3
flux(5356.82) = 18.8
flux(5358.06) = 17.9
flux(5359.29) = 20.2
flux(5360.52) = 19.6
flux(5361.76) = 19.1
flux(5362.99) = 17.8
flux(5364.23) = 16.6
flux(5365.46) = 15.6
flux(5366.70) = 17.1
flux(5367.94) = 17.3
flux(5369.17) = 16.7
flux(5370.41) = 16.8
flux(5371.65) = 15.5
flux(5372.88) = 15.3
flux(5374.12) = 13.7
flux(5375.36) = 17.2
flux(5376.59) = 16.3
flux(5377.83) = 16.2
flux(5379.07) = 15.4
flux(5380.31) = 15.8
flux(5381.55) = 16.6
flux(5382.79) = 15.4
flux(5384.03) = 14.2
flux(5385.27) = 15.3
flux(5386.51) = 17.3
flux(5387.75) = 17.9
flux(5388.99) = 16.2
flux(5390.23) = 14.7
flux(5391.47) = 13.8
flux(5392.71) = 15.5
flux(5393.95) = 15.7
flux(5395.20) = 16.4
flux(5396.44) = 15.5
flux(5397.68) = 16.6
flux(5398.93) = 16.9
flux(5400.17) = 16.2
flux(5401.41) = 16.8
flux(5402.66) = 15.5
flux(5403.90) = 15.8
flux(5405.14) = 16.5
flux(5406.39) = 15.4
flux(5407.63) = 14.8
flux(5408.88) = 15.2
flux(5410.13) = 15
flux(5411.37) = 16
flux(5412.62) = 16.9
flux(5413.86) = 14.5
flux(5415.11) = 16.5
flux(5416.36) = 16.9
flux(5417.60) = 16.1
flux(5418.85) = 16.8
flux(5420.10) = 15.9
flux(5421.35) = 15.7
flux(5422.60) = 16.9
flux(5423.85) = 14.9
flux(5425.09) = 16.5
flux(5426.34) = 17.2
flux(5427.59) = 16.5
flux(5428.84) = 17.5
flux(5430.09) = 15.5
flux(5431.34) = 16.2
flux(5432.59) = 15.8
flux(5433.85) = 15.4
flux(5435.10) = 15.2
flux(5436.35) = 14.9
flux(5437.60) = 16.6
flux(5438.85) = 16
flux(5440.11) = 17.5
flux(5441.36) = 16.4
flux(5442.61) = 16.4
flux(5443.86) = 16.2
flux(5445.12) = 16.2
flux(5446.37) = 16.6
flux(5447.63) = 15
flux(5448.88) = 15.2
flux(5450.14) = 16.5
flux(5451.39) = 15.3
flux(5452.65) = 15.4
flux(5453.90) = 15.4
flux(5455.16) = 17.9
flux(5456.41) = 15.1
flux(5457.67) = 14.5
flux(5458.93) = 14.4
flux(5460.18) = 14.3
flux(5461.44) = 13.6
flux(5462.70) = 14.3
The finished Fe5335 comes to 3.6 angstrom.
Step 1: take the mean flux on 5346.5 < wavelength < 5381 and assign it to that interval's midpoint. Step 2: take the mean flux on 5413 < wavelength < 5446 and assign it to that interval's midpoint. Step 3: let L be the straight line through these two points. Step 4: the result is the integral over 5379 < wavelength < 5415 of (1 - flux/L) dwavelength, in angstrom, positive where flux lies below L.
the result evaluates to 1.6 angstrom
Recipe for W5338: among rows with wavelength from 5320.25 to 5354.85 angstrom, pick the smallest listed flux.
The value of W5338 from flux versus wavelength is 13.1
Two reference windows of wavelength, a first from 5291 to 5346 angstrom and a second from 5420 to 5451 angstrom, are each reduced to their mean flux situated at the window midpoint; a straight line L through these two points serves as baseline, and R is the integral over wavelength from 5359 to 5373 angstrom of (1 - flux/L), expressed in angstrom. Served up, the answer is -1.1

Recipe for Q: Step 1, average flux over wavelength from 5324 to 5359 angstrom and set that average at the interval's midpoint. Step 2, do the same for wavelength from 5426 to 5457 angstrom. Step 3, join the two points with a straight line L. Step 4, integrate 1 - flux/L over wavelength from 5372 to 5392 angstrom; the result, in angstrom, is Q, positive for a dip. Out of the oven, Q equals 0.6 angstrom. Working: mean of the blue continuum 16.3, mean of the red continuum 16.1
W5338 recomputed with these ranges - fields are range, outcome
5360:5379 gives 13.7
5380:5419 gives 13.8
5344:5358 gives 15.8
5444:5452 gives 15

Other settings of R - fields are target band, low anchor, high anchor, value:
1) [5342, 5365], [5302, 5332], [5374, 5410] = -2.26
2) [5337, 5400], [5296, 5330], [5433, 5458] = -2.73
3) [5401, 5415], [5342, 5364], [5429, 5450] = 0.72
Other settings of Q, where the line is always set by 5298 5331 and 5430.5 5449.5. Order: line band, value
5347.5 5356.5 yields -0.7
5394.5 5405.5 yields -0.2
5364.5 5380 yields -0.2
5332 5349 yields -0.1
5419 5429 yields -0.3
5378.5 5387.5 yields 0.1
